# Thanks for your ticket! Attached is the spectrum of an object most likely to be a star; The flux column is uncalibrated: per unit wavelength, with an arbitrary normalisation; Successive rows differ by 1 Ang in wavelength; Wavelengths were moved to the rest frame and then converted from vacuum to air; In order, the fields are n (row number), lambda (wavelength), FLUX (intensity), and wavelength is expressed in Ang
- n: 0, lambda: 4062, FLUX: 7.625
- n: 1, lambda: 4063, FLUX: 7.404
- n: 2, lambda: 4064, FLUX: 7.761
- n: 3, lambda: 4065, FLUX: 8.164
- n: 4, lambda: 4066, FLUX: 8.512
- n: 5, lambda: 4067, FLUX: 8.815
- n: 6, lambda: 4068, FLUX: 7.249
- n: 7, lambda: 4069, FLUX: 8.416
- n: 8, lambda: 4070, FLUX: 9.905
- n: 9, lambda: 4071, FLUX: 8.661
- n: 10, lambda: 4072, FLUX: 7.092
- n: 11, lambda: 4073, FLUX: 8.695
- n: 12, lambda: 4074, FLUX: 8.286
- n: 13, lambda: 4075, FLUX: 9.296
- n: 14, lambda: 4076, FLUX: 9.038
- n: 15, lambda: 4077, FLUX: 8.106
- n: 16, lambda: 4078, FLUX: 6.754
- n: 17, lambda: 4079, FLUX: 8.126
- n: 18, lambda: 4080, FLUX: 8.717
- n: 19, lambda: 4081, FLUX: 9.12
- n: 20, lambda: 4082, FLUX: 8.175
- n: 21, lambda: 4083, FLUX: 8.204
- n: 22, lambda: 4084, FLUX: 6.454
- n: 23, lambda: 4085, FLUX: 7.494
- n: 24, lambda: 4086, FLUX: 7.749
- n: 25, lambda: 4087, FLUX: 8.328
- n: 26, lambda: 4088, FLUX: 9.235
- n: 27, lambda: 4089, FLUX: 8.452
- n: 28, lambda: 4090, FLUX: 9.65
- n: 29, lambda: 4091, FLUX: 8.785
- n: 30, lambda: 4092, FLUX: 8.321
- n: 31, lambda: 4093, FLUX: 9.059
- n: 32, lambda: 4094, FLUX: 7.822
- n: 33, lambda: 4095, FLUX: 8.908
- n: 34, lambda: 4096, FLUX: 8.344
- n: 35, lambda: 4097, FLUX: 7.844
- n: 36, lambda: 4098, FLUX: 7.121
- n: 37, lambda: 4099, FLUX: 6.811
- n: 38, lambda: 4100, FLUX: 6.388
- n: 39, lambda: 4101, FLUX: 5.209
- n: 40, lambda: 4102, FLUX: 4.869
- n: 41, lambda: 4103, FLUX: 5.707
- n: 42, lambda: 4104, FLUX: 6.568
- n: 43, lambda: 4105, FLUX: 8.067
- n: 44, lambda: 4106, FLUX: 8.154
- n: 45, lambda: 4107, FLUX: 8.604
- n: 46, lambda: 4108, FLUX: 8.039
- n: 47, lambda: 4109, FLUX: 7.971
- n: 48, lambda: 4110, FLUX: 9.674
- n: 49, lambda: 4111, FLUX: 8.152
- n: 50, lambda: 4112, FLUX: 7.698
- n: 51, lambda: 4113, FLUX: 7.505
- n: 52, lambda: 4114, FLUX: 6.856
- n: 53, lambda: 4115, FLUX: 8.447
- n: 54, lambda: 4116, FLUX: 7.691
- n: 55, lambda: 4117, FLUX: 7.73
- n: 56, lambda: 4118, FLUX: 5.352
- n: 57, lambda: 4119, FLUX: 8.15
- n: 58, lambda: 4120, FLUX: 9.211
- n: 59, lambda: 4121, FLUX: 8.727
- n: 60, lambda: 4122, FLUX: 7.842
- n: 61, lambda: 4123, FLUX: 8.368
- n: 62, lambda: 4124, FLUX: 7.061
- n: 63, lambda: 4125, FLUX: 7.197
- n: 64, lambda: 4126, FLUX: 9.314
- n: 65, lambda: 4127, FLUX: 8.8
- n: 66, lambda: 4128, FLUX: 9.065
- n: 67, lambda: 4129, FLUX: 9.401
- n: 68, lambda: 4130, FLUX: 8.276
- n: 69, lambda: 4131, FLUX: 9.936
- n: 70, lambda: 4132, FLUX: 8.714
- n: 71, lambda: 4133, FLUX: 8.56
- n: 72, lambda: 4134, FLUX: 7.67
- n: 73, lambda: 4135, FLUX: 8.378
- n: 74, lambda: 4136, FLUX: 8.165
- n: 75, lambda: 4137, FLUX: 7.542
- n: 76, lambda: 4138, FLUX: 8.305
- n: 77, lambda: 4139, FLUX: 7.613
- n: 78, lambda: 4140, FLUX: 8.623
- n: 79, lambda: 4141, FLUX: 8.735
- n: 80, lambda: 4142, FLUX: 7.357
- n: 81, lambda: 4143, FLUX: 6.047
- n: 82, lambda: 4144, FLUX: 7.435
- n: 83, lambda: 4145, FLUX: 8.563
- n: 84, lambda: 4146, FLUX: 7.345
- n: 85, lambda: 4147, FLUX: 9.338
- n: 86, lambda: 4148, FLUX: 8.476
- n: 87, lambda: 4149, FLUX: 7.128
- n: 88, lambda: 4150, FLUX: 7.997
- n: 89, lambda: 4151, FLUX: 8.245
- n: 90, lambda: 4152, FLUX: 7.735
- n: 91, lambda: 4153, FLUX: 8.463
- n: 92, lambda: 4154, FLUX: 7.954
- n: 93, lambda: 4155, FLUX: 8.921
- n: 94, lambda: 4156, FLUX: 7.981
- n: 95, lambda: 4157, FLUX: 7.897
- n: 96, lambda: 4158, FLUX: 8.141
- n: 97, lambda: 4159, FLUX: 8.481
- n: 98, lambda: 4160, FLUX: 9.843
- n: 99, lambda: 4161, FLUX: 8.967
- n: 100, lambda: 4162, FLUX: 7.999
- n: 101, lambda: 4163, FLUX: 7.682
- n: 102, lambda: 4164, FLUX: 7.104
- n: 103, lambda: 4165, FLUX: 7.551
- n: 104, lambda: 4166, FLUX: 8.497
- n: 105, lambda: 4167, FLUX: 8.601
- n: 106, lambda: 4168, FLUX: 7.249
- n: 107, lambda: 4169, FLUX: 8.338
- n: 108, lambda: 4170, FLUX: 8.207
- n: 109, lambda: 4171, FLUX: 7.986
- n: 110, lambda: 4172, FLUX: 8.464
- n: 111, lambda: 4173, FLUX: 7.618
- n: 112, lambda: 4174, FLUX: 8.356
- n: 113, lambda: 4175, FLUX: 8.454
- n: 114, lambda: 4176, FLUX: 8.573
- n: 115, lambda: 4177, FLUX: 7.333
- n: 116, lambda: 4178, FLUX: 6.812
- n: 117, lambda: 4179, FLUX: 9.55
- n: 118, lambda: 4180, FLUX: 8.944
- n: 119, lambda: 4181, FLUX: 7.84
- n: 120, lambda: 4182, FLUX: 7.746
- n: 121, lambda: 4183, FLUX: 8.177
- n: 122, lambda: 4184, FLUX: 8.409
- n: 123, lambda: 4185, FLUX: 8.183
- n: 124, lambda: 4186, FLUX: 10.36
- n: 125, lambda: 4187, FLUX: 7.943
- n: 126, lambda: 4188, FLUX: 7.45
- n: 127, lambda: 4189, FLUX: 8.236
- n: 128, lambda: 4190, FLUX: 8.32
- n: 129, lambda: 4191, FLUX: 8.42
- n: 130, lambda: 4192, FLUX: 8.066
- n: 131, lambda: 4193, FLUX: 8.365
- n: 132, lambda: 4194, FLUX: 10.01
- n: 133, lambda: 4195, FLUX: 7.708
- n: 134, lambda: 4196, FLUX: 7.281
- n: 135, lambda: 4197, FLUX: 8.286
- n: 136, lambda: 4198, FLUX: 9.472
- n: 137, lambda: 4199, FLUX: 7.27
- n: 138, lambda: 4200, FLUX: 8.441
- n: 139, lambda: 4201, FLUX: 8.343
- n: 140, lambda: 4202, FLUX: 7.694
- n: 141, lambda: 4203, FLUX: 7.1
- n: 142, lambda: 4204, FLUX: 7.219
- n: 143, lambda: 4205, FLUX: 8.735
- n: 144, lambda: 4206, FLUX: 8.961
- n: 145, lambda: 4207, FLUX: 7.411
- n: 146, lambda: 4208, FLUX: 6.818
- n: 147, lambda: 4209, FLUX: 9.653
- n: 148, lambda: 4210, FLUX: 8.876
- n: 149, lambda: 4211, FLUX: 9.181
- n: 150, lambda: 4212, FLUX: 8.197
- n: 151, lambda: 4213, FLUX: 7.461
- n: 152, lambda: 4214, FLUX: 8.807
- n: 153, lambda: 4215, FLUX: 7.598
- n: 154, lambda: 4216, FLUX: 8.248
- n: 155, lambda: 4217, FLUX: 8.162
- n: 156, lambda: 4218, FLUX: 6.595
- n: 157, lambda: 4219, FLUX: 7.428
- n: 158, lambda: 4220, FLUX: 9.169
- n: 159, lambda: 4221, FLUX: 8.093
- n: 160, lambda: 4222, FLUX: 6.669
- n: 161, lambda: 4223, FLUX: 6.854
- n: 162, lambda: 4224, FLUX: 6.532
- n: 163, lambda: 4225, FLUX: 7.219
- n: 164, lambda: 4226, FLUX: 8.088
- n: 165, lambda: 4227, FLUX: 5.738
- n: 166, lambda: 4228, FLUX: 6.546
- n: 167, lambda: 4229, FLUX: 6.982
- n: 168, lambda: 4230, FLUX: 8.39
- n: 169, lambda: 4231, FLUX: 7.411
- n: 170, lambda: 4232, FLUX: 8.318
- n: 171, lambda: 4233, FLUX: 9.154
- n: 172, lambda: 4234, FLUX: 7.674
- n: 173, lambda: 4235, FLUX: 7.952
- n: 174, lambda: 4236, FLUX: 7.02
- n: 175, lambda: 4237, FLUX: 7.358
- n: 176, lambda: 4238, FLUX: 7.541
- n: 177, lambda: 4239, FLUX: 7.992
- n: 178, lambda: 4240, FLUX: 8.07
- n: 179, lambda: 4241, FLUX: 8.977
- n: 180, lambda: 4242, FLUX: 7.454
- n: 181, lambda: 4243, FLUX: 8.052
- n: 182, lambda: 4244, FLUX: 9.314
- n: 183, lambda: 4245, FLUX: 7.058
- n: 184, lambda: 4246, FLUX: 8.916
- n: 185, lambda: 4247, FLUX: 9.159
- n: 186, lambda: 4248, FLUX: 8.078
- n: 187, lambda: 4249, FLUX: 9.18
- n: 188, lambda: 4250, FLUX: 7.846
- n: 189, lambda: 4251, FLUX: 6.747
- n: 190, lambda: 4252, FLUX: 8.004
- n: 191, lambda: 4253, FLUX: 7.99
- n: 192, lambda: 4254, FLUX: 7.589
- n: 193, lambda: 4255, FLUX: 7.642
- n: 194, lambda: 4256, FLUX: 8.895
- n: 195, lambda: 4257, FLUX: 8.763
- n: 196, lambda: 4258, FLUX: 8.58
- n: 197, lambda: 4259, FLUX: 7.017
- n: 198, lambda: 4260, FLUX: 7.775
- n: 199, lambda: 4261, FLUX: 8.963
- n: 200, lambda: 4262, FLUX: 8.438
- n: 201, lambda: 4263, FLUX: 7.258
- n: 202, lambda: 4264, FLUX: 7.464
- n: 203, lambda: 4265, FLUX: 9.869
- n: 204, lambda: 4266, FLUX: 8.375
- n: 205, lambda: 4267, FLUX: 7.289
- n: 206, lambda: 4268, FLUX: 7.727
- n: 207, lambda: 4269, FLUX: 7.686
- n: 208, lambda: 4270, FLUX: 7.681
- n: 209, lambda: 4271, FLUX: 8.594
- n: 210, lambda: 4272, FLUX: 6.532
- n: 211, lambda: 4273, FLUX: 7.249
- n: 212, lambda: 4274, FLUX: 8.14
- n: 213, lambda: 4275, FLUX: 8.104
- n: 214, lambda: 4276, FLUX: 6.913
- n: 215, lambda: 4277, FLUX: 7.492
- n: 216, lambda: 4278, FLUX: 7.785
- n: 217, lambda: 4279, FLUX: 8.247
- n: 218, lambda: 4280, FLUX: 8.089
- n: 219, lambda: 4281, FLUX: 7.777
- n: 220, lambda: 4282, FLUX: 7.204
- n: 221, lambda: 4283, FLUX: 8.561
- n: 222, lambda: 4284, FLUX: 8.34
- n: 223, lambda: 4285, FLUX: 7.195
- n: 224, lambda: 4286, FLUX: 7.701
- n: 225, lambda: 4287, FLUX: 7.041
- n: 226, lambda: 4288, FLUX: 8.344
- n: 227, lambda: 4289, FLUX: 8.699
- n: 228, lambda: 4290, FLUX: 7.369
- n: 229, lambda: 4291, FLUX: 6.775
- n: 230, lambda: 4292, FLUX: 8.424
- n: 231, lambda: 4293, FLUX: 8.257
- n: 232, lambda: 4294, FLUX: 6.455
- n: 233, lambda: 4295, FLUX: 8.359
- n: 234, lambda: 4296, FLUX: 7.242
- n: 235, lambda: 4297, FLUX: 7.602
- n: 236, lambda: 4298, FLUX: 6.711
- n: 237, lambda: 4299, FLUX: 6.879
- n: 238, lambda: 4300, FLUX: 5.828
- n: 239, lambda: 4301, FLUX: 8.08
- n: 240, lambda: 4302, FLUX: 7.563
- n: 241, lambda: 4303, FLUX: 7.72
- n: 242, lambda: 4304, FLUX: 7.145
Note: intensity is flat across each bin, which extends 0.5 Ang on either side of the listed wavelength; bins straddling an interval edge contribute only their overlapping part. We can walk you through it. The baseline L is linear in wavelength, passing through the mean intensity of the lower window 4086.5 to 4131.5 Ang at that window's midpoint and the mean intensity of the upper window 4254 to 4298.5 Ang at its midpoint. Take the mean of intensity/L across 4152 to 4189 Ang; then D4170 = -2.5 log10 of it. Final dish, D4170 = -0.04 mag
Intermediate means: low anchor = 7.97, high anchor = 7.83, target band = 8.22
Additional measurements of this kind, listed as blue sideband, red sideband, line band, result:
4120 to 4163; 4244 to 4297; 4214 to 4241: 0.057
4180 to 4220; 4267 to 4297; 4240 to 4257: -0.039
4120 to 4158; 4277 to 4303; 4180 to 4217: -0.035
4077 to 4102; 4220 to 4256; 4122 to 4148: -0.049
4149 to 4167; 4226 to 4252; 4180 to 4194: -0.037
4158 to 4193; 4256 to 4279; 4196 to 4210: 0.004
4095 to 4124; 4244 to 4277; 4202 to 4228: 0.013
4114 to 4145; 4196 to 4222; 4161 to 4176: 0.005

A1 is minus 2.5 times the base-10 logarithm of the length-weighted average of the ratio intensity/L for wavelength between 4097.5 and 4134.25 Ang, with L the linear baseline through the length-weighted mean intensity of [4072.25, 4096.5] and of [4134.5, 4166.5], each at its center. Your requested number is 0.056 mag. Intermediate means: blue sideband 8.37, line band 7.81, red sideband 8.08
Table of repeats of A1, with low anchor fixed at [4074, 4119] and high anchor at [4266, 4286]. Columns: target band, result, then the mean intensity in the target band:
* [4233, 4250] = -0.05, 8.14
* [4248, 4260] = -0.04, 8.01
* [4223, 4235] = 0.04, 7.45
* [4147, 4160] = -0.06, 8.23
